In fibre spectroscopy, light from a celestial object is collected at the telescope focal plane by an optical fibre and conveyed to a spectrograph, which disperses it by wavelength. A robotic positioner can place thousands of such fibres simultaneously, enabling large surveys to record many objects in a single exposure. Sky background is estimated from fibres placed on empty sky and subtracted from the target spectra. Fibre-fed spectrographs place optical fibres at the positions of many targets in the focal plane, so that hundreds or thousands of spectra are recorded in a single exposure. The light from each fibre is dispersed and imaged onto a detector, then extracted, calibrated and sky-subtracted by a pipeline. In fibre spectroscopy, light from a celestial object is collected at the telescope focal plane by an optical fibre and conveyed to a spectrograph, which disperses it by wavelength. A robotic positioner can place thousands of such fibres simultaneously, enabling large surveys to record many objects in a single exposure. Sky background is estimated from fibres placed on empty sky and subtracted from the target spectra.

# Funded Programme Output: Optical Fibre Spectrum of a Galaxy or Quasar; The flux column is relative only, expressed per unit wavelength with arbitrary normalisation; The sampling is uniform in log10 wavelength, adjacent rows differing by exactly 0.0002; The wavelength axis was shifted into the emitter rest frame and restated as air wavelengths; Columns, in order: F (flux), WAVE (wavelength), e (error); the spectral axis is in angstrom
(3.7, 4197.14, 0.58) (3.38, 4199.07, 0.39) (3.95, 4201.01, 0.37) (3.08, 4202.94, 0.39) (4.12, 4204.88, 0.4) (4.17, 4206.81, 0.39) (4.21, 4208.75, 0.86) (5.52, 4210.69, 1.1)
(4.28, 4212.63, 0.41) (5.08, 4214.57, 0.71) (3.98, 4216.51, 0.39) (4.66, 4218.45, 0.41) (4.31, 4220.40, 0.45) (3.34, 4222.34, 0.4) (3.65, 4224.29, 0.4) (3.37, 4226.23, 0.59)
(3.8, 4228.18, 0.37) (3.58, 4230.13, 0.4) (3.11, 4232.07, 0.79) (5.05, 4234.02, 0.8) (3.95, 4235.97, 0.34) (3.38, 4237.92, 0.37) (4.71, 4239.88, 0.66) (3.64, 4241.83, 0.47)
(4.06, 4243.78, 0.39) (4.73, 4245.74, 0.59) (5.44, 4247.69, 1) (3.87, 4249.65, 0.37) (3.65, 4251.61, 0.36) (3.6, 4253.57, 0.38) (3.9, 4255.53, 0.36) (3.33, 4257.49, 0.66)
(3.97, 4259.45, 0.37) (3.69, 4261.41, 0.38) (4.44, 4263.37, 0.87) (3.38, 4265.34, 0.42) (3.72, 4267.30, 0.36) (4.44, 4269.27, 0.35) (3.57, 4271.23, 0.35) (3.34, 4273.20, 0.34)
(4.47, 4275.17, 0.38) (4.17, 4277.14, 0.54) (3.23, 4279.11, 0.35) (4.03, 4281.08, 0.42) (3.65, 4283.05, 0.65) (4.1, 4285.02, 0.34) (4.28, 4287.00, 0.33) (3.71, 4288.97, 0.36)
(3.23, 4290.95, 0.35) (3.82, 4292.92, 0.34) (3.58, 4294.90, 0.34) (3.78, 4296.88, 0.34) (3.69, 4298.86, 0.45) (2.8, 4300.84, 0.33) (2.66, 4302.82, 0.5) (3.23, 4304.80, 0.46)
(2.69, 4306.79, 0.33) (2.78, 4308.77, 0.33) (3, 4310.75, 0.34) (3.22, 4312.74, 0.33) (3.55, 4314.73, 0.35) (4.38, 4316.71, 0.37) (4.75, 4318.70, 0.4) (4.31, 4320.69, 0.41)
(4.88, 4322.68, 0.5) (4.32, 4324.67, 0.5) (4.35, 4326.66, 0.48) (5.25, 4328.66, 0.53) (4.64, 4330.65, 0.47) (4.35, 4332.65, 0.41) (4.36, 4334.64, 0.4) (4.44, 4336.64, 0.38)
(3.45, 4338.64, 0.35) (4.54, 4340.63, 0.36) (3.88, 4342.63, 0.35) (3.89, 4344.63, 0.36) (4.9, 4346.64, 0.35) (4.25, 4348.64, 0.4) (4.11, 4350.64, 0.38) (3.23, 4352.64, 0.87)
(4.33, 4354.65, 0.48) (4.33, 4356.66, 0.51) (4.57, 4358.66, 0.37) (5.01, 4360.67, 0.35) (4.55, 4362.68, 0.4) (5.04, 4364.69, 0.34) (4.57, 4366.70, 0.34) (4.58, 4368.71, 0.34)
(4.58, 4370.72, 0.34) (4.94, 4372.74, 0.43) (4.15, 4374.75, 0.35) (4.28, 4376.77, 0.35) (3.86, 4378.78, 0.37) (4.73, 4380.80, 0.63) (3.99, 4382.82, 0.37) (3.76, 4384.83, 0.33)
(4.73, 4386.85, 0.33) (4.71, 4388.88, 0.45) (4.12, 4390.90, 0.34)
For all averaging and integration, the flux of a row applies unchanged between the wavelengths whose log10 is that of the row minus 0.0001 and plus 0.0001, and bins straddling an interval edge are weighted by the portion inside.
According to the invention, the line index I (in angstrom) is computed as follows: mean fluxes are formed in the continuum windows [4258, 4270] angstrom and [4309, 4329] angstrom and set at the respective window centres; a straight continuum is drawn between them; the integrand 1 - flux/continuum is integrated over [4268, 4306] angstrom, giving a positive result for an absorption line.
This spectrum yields 3.1 angstrom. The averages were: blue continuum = 3.91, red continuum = 4.11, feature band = 3.67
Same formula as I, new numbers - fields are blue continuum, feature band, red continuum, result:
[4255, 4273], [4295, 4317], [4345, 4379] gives 4.6 angstrom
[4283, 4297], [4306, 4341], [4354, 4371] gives 0.9 angstrom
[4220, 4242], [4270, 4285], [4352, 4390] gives 0.8 angstrom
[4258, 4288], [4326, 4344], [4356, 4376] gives 0.1 angstrom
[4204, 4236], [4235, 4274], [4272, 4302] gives -0.2 angstrom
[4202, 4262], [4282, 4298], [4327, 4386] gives 1.6 angstrom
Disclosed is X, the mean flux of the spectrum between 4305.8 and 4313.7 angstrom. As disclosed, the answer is 2.92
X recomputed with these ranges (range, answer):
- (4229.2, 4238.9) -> 3.82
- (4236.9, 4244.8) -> 3.95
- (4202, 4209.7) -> 3.9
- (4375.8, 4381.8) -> 4.29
